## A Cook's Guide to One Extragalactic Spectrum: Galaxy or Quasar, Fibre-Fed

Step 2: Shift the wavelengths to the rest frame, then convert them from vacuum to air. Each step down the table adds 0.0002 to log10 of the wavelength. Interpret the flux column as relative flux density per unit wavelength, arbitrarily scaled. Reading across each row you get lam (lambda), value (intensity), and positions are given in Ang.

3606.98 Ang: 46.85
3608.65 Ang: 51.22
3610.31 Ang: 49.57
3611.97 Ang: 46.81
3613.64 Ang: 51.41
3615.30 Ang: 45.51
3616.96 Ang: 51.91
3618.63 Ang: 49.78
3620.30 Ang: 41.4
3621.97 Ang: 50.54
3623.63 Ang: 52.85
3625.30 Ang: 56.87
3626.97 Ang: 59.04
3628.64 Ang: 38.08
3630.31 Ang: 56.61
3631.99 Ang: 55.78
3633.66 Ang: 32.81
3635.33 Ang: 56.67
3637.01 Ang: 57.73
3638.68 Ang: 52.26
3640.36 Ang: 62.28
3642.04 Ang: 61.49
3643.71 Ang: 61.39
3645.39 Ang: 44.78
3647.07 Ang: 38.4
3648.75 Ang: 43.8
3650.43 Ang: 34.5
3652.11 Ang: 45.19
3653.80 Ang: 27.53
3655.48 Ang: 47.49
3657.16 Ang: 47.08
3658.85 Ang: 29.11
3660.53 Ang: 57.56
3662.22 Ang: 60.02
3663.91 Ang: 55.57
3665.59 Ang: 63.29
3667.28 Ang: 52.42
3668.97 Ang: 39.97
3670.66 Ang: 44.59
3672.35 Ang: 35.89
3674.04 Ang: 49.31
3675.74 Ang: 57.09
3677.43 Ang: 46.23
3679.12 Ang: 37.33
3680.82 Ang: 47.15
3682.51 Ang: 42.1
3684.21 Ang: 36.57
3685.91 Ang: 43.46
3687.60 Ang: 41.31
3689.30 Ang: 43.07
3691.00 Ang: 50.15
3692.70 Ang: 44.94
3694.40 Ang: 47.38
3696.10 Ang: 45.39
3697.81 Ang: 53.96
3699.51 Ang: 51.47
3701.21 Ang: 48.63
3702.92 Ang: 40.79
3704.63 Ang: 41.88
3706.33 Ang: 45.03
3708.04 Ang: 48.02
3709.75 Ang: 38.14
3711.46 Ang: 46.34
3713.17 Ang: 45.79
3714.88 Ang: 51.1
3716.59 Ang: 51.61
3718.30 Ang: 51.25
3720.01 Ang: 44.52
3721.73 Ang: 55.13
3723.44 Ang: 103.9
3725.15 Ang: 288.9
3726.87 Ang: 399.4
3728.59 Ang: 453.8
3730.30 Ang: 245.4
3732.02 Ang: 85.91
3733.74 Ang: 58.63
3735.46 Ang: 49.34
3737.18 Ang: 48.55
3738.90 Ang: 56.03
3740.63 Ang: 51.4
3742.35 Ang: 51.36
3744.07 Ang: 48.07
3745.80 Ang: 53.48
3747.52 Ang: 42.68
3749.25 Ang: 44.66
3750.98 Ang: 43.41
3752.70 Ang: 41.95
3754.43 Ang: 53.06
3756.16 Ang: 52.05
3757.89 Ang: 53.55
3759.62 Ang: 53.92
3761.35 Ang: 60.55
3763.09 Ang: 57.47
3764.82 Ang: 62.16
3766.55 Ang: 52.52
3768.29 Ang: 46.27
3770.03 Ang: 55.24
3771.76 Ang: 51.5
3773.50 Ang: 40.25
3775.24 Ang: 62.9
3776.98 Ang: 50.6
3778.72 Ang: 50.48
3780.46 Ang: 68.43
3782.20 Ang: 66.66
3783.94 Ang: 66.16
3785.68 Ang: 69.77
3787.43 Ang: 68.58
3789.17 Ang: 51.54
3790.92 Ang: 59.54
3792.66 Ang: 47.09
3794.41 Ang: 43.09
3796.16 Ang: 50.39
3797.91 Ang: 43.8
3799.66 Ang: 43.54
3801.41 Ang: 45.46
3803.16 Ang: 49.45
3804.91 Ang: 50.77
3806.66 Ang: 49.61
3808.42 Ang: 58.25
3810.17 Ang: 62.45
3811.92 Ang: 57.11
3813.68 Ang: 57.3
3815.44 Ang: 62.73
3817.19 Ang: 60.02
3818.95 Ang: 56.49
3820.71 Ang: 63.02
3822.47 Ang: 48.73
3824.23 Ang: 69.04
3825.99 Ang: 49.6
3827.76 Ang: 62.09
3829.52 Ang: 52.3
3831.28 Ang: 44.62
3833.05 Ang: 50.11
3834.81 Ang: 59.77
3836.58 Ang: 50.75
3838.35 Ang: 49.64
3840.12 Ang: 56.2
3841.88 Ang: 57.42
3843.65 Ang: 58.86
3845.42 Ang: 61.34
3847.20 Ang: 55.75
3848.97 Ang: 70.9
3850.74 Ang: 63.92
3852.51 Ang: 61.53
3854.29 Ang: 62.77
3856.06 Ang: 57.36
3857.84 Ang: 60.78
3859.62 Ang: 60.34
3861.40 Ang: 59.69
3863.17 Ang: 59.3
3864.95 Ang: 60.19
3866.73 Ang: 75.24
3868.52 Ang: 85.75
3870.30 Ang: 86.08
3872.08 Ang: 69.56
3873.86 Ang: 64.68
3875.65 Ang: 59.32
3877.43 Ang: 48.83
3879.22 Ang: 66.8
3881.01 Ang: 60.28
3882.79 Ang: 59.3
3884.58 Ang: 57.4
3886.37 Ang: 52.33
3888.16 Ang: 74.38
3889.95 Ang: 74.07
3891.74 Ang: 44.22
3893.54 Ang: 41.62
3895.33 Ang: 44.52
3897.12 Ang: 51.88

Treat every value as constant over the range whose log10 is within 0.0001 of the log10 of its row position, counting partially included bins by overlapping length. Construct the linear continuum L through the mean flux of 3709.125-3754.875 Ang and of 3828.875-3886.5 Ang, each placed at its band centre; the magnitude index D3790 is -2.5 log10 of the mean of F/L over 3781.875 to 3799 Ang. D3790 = 0.39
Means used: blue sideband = 97.1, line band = 56.2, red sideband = 60.7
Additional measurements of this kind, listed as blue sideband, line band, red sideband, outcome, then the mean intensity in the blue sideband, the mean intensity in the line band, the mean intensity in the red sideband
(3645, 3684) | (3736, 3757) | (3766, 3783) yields 0.069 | 45.4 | 48.9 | 54.5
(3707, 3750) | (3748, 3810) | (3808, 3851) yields 0.415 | 100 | 53.3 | 57.4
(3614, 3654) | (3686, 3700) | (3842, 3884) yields 0.135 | 49.4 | 46.9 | 63.7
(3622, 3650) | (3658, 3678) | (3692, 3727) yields 0.221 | 51.6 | 49.3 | 71.9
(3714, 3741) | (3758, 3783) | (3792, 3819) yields 0.492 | 132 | 55.5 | 52.3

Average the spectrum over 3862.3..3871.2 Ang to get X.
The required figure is 73.3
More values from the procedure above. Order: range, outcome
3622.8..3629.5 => 51.8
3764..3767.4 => 57.4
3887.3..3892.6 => 64.3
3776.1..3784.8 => 60.5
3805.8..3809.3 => 53.9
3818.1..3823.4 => 56.2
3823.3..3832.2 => 55.4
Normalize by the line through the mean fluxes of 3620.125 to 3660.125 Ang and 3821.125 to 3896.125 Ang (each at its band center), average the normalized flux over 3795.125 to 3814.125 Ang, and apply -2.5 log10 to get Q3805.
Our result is 0.11 mag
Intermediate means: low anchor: 48.3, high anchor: 59.7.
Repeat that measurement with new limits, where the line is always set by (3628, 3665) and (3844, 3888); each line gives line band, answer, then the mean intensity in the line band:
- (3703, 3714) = 0.20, 43.9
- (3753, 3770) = 0.04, 54.2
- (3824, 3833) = 0.13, 54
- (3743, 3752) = 0.19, 46.5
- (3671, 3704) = 0.14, 45.3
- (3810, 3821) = 0.01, 59.6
